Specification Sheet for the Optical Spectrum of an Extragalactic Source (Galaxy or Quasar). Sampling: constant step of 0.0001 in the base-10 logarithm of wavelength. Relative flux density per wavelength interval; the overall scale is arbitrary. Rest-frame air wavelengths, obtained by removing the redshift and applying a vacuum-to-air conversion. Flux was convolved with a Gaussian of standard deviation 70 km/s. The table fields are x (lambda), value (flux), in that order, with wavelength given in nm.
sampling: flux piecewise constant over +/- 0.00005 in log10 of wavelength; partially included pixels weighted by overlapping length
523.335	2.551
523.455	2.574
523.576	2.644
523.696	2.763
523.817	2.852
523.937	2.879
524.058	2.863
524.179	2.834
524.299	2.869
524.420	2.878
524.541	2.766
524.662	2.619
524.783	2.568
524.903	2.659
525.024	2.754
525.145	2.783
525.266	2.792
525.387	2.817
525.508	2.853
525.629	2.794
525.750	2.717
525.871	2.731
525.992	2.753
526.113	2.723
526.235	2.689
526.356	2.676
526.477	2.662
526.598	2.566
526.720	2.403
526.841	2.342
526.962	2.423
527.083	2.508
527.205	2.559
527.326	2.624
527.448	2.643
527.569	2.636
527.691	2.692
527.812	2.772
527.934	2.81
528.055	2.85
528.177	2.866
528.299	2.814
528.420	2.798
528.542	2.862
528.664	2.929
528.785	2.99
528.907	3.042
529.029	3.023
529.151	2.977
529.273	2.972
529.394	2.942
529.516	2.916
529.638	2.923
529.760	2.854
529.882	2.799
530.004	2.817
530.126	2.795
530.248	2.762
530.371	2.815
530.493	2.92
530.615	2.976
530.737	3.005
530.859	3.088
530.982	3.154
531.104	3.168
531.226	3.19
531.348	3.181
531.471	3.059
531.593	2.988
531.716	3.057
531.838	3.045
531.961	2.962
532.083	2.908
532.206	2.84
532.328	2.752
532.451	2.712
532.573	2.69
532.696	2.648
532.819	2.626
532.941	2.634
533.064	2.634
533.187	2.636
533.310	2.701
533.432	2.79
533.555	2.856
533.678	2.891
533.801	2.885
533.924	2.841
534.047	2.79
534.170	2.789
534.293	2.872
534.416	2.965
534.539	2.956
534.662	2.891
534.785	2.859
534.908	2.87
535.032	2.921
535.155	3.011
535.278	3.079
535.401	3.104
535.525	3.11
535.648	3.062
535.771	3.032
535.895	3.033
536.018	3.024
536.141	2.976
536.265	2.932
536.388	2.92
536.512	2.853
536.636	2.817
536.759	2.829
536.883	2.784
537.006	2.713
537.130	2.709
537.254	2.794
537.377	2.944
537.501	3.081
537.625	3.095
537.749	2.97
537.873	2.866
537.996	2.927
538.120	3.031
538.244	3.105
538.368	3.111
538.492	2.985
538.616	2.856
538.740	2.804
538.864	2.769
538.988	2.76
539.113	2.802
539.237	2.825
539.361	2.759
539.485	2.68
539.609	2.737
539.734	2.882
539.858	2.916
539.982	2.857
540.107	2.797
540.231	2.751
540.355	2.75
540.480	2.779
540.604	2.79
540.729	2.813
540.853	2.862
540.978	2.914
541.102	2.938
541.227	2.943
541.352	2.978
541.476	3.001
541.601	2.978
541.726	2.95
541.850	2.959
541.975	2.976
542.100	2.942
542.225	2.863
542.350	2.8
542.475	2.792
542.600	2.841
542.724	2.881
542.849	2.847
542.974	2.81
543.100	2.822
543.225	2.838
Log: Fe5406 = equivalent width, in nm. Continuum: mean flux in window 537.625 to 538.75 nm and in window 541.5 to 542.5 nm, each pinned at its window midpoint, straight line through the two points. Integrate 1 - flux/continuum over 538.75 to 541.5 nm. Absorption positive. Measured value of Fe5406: 0.11 nm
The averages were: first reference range 2.98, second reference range 2.91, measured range 2.83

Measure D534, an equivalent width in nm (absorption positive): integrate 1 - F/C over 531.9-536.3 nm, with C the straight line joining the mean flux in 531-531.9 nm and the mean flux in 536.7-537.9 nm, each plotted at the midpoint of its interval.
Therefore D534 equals 0.19 nm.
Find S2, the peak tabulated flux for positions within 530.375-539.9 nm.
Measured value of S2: 3.19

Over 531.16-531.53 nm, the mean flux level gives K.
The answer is 3.14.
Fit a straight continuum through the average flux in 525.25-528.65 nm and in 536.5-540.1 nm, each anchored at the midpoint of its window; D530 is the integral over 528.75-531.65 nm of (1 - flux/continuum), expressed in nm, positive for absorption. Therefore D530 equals -0.24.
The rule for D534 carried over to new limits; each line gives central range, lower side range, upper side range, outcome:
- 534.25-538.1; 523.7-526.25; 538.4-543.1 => -0.14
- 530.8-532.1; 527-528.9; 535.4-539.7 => -0.12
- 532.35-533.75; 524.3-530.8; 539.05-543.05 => 0.05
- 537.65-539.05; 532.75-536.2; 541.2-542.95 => -0.02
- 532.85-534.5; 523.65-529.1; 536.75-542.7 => 0.01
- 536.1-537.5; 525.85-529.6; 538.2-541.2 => -0.02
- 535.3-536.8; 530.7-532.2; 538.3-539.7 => -0.03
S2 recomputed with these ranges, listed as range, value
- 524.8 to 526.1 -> 2.853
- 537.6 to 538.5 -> 3.111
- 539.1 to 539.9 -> 2.916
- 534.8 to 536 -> 3.11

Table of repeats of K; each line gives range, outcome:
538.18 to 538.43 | 3.11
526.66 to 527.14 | 2.42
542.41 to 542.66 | 2.81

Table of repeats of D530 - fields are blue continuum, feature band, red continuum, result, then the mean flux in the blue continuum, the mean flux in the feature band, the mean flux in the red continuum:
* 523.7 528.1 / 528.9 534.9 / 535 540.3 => -0.173 nm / 2.7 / 2.89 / 2.91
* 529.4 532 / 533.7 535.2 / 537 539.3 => 0.027 nm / 2.97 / 2.89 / 2.91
